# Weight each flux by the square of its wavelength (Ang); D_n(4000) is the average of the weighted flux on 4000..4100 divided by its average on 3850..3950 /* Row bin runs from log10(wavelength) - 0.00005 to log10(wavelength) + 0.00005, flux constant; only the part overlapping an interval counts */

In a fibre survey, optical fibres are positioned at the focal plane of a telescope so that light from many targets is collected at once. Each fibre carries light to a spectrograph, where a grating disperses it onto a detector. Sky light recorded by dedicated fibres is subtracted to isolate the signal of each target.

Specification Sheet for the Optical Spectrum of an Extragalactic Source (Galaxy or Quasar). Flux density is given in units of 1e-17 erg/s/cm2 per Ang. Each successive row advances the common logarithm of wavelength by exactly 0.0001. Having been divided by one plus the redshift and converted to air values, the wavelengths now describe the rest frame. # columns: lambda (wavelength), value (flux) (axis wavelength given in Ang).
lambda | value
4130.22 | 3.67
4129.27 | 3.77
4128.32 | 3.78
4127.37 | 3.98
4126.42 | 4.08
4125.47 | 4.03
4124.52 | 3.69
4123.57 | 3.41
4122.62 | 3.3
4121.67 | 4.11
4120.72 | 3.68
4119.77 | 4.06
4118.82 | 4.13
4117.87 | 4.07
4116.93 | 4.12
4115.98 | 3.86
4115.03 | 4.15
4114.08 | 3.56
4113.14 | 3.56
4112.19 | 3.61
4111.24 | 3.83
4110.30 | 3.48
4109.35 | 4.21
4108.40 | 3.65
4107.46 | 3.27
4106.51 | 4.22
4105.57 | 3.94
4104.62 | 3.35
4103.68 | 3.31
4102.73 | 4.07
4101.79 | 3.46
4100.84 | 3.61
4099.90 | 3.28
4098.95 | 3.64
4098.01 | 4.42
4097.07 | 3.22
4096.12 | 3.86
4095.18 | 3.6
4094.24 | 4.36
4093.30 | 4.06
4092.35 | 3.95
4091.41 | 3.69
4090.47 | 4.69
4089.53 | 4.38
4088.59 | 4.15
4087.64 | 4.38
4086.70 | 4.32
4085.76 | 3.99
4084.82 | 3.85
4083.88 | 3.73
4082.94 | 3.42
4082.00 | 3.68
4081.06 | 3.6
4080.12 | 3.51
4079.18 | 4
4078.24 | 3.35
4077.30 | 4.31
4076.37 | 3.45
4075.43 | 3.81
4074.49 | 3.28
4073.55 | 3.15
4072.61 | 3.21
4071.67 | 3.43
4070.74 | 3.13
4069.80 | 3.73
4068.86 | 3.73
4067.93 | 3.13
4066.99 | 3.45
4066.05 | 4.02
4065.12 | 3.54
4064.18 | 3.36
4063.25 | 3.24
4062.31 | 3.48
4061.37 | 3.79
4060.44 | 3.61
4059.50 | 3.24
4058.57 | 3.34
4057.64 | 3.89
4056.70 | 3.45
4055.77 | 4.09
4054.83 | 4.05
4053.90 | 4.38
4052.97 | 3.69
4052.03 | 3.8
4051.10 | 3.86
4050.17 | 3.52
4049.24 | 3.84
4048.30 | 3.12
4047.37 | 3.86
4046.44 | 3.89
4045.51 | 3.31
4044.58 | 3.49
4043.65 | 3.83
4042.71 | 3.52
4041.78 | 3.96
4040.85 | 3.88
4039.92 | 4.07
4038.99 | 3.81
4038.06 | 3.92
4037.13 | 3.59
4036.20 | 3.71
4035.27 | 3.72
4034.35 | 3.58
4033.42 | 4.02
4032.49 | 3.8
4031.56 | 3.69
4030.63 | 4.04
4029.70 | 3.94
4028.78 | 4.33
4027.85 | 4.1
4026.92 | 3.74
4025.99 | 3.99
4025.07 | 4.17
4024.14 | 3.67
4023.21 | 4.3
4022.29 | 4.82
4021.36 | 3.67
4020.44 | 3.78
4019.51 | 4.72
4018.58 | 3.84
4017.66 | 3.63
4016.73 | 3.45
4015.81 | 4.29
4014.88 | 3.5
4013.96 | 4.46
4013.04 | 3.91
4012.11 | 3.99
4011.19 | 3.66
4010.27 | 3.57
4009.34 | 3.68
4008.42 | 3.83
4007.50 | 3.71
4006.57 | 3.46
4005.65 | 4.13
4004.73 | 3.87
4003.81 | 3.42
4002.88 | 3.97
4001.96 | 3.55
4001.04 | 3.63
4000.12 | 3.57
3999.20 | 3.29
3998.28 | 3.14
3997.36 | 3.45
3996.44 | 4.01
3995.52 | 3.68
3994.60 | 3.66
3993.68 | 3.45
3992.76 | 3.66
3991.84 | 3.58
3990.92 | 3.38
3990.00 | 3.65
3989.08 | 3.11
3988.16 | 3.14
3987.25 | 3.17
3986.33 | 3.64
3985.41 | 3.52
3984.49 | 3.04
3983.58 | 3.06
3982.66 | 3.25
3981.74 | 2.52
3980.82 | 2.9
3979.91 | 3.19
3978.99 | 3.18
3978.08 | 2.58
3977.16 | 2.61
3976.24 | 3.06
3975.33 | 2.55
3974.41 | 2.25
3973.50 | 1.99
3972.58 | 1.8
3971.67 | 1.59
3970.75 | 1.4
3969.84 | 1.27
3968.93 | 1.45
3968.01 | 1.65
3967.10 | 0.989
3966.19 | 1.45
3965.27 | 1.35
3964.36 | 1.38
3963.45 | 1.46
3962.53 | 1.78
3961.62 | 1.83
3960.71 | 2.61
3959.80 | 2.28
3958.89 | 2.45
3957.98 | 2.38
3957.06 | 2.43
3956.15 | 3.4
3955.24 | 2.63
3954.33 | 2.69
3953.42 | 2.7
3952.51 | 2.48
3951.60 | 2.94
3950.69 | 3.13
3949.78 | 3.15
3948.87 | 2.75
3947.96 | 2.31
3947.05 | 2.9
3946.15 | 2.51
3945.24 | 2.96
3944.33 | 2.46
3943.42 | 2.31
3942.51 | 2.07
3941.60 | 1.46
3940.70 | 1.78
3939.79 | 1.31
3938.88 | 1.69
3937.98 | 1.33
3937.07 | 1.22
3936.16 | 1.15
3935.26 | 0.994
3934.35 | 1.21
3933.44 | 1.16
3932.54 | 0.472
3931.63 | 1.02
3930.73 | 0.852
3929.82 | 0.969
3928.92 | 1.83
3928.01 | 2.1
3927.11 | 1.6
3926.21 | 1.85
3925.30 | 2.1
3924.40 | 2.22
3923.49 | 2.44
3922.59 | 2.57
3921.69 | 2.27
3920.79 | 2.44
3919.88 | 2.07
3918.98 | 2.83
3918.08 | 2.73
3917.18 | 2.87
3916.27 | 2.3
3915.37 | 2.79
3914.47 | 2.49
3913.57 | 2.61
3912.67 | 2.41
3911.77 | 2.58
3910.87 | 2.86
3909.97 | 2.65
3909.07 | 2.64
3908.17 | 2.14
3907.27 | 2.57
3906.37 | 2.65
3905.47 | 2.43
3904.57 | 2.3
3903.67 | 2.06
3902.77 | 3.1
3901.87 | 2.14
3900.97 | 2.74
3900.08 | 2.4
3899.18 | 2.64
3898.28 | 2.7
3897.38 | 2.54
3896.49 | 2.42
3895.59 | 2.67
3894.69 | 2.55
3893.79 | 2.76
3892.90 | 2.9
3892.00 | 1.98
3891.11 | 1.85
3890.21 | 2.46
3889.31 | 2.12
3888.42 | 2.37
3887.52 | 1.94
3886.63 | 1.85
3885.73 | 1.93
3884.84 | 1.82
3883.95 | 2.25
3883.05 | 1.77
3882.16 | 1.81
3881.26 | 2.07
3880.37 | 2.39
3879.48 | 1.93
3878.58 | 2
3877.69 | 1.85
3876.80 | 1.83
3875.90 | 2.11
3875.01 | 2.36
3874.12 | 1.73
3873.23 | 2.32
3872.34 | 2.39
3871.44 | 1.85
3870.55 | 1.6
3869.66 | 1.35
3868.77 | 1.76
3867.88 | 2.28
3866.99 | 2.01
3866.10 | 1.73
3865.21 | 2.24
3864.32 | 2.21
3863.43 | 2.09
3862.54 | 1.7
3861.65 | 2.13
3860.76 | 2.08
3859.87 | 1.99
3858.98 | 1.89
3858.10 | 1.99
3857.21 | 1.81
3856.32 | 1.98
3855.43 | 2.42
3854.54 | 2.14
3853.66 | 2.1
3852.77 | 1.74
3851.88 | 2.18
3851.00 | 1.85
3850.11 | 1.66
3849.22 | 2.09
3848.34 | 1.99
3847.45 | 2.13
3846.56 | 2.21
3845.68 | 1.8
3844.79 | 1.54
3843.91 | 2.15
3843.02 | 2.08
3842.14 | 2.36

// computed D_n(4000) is 1.93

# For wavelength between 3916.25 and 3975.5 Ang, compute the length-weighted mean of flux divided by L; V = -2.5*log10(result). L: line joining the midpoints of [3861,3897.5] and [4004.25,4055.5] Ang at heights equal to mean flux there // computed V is 0.39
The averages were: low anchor 2.09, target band 2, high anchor 3.86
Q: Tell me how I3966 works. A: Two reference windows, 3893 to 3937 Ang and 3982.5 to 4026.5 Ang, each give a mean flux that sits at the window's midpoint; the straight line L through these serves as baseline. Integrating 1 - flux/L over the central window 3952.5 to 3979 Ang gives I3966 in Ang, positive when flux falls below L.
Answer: 8.2 Ang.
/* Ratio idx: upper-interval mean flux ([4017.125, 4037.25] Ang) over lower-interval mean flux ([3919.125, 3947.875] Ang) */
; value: 2.19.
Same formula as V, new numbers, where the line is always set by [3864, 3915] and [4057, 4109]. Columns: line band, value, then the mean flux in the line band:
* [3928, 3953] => 0.376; 1.87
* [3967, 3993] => 0.102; 2.68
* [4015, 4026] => -0.235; 4.01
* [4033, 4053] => -0.101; 3.73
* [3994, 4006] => -0.182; 3.64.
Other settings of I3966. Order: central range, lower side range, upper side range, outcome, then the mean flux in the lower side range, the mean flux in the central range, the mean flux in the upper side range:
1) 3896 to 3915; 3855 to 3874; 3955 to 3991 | -3.3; 1.99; 2.53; 2.42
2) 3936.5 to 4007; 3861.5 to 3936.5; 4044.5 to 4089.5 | 4.0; 2.13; 2.66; 3.67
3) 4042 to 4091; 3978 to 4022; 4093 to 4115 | -0.3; 3.57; 3.7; 3.73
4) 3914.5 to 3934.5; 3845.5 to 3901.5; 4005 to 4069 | 5.0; 2.1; 1.96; 3.79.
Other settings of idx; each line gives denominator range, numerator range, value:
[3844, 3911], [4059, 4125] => 1.73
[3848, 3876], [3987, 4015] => 1.82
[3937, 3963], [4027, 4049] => 1.61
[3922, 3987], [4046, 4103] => 1.74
